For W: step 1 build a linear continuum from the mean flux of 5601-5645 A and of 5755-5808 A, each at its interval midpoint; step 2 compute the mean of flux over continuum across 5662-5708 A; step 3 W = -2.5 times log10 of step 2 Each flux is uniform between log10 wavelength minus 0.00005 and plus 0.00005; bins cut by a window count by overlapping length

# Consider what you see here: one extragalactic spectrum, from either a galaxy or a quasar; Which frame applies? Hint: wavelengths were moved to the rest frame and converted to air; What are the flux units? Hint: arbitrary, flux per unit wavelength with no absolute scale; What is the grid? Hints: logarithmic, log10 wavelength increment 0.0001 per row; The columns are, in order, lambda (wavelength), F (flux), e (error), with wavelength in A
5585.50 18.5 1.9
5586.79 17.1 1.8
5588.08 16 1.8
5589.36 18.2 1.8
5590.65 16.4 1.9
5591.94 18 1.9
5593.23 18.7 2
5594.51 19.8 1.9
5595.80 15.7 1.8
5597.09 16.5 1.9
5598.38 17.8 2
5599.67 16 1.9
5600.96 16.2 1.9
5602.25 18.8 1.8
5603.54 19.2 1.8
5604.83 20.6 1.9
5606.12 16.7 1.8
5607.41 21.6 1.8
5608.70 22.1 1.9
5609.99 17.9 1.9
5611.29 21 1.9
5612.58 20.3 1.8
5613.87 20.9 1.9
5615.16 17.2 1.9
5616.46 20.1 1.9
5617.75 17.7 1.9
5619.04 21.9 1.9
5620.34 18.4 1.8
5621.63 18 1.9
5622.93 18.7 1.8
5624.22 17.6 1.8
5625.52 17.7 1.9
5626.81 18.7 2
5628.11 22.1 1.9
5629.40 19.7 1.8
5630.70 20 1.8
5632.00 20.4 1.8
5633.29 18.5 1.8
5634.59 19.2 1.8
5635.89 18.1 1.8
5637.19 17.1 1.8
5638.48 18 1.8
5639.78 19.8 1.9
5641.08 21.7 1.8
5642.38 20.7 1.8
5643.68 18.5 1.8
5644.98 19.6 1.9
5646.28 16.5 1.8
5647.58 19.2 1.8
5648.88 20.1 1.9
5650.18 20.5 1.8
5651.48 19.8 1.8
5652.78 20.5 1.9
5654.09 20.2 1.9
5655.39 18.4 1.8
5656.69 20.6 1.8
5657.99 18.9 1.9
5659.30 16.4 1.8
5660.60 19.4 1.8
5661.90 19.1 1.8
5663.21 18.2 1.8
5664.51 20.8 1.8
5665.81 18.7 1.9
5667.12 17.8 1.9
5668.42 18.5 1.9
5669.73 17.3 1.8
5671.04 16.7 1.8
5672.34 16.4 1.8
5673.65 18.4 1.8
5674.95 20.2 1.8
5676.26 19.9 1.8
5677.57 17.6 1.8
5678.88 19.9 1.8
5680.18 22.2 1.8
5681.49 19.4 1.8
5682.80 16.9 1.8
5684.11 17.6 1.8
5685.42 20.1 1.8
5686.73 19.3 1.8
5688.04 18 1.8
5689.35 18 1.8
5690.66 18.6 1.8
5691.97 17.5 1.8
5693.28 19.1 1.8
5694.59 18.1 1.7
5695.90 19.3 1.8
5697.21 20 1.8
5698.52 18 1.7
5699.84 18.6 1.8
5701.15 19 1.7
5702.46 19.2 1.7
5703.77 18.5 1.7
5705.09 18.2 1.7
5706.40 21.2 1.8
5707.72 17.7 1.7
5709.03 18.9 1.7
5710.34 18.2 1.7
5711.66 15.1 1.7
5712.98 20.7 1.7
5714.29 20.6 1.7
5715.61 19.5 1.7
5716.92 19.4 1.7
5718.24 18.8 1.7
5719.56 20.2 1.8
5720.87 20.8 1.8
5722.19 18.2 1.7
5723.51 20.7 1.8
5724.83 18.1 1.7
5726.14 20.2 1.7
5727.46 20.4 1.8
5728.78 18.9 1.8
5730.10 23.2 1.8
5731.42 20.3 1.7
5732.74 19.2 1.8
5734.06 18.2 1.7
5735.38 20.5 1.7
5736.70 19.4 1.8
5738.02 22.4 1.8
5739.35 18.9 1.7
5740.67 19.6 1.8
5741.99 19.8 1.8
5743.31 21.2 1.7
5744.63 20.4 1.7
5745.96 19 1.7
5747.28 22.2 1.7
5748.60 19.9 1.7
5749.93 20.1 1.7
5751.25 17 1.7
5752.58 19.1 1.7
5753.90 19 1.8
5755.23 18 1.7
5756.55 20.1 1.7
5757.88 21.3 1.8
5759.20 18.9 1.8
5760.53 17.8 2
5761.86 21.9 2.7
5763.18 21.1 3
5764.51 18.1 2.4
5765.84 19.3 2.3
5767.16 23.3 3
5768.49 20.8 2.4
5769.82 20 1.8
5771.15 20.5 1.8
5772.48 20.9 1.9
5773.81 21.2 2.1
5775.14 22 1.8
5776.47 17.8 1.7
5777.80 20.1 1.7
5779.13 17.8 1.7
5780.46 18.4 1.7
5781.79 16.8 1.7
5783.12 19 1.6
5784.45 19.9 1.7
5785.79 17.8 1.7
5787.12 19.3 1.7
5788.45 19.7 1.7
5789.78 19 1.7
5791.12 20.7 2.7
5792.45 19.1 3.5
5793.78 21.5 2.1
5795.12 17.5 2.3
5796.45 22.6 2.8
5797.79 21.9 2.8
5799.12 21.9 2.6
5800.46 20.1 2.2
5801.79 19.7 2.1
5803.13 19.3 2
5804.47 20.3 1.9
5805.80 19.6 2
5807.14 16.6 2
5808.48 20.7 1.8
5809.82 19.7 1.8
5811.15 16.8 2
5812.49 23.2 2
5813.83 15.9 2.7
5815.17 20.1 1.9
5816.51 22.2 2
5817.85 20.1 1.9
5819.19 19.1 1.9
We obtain 0.04 mag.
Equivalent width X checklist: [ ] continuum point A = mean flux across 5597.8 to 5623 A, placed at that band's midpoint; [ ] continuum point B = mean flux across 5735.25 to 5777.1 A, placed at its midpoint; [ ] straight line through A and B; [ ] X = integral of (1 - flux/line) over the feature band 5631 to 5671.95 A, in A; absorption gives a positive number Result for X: 0.7 A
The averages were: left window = 19.1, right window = 20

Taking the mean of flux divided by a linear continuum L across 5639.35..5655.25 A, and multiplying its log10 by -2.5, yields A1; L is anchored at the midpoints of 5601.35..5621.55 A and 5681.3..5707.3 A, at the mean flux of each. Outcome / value -0.030 mag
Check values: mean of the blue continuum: 19.5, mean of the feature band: 19.7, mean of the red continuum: 18.7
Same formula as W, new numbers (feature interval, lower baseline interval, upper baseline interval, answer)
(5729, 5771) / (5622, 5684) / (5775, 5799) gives -0.035 mag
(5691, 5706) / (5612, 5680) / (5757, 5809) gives 0.036 mag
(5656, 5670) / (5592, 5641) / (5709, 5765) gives 0.026 mag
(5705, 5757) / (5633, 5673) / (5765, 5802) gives -0.004 mag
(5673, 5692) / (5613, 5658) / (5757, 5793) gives 0.028 mag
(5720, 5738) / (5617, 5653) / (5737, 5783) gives -0.015 mag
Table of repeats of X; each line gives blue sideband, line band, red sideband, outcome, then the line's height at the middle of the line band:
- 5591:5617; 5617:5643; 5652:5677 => -0.65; 18.7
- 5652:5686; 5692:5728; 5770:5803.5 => 0.13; 19.2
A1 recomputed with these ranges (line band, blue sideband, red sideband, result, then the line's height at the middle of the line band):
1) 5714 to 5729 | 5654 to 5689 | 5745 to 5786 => -0.023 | 19.2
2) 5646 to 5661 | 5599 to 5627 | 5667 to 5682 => -0.026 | 18.8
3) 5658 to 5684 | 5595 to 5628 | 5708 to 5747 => 0.036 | 19.2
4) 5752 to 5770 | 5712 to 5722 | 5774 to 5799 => -0.015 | 19.6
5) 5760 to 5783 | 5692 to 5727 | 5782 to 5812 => -0.021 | 19.5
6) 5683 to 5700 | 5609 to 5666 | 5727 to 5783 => 0.055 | 19.5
